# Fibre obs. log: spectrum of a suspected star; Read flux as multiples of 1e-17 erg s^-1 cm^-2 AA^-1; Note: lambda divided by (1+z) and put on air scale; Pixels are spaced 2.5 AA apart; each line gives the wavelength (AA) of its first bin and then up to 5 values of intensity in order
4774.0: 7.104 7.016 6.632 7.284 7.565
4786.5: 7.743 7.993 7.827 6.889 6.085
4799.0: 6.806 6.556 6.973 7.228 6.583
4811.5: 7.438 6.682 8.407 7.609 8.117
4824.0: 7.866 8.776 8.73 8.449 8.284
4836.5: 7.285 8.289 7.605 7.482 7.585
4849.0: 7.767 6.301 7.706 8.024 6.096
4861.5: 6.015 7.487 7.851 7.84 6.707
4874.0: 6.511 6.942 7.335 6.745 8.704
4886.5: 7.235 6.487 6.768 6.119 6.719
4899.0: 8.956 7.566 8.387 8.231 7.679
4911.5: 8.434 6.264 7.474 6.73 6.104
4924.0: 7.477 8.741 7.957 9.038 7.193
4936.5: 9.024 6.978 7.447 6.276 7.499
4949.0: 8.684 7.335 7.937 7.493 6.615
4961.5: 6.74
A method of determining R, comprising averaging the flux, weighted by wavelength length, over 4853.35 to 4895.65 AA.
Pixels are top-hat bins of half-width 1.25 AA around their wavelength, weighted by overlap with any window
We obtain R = 7.08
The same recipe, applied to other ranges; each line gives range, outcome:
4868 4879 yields 7.02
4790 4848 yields 7.55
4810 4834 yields 8.01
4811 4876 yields 7.57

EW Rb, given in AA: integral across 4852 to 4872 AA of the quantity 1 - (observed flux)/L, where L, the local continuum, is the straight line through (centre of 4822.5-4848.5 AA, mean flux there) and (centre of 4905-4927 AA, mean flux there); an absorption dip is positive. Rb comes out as 1.61 AA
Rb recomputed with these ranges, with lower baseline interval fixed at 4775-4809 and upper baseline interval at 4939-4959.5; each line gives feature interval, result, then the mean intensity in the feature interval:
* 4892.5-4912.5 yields -1.14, 7.74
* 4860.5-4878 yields 0.45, 7.07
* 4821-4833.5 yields -2.13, 8.4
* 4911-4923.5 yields 0.69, 6.94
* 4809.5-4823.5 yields -0.89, 7.6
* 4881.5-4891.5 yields -0.01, 7.3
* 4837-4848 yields -0.77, 7.71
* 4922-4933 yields -1.13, 8.13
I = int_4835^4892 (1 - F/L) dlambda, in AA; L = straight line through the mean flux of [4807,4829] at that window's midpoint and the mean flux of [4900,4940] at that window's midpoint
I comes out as 3.4 AA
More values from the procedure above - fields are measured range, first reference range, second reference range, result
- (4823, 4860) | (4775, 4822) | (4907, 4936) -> -2.0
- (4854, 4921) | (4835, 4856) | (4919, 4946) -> 2.5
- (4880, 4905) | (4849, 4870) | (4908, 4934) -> 0.1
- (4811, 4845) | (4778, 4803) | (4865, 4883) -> -3.8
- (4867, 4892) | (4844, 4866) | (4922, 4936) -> 1.0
